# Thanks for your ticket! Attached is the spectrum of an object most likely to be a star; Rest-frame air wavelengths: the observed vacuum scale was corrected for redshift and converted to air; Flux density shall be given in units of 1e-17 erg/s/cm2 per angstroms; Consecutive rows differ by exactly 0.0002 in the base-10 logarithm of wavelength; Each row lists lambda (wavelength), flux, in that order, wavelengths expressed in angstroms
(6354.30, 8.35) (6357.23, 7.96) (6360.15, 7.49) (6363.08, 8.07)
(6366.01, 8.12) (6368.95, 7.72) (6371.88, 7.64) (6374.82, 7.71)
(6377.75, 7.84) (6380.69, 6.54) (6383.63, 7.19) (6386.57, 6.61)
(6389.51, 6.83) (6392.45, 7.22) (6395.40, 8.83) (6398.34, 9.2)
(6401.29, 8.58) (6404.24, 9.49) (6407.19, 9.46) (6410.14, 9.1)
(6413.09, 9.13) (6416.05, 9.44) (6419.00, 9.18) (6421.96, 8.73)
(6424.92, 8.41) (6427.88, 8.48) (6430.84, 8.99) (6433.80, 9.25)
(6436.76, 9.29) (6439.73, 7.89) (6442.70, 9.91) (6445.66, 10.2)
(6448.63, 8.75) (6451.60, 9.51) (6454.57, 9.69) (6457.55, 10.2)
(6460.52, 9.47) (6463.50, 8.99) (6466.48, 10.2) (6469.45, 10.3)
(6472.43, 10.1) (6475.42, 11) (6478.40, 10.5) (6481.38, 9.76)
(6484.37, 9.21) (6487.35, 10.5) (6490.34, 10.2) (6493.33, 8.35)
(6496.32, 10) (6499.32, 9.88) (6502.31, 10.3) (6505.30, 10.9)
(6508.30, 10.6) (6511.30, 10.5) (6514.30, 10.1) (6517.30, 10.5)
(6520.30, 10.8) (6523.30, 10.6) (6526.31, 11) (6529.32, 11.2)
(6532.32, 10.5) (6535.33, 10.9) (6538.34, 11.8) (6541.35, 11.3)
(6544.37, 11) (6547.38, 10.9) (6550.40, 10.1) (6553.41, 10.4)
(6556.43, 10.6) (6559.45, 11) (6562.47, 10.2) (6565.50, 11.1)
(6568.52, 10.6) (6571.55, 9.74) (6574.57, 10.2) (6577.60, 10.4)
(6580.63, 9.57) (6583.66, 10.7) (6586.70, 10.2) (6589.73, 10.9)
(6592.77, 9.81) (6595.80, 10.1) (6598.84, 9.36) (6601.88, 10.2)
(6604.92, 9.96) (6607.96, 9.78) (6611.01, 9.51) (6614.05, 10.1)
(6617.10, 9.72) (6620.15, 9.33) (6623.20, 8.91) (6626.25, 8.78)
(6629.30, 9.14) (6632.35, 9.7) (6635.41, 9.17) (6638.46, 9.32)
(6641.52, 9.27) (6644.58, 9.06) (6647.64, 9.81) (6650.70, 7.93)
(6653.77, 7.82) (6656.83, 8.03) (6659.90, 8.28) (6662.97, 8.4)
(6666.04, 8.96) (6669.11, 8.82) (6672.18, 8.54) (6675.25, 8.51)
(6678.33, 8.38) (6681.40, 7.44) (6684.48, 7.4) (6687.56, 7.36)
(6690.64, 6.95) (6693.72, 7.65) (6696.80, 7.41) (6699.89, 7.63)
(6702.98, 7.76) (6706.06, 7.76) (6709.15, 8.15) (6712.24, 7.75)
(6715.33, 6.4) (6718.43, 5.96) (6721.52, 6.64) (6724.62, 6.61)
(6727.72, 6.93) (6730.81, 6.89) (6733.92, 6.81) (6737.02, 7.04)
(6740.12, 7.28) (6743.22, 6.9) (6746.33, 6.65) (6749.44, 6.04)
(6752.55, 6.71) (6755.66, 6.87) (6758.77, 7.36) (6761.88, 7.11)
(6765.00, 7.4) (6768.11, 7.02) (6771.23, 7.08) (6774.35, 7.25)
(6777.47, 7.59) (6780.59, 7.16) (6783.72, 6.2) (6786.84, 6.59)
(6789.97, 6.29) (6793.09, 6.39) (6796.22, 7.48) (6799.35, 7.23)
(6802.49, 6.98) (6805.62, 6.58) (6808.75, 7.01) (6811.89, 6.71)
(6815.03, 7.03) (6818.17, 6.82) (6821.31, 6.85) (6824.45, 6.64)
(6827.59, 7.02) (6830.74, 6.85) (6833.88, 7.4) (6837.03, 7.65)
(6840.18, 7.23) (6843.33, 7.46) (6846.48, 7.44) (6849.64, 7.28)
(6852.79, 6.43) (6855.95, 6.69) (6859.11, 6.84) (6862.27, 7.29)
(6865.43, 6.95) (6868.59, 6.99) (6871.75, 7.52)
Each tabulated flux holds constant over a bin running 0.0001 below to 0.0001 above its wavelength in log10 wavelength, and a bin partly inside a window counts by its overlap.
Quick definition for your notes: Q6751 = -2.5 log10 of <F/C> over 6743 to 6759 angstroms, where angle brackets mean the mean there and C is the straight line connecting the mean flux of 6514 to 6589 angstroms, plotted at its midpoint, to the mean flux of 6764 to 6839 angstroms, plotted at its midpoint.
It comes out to 0.15 mag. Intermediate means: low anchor 10.6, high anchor 6.97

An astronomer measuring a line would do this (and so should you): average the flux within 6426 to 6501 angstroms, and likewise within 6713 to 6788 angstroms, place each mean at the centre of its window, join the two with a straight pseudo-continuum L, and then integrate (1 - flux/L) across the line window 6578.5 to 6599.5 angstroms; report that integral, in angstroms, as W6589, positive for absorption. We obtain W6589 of -4.3 angstroms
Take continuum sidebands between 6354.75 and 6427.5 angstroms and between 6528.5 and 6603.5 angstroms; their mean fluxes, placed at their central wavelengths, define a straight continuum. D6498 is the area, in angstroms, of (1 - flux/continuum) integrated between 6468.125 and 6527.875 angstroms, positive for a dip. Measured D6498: -4.05 angstroms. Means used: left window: 8.2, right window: 10.5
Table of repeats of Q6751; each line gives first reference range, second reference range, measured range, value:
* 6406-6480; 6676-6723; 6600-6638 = -0.18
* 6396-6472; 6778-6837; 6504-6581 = -0.23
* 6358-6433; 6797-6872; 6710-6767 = 0.07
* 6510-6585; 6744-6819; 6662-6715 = 0.07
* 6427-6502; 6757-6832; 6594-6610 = -0.16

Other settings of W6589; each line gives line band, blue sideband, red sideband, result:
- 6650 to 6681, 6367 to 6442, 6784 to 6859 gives -3.6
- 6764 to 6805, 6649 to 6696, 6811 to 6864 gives 2.2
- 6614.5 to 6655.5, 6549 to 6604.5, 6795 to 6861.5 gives 1.9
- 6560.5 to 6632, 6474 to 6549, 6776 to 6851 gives -3.1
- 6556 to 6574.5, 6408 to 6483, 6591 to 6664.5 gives -2.4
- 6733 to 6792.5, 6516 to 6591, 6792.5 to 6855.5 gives 7.1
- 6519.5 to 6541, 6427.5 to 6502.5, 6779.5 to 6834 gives -4.4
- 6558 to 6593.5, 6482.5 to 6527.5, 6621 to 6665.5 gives -3.2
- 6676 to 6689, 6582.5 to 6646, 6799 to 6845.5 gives 1.6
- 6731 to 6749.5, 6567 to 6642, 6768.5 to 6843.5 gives 2.4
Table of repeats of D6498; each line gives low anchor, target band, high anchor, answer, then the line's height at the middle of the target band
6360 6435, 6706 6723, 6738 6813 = 0.2 angstroms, 7.14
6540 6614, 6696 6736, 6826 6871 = 7.2 angstroms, 8.68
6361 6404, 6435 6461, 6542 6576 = -1.9 angstroms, 8.8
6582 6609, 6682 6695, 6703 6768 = 1.1 angstroms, 8.03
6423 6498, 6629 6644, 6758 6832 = -2.1 angstroms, 8.18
